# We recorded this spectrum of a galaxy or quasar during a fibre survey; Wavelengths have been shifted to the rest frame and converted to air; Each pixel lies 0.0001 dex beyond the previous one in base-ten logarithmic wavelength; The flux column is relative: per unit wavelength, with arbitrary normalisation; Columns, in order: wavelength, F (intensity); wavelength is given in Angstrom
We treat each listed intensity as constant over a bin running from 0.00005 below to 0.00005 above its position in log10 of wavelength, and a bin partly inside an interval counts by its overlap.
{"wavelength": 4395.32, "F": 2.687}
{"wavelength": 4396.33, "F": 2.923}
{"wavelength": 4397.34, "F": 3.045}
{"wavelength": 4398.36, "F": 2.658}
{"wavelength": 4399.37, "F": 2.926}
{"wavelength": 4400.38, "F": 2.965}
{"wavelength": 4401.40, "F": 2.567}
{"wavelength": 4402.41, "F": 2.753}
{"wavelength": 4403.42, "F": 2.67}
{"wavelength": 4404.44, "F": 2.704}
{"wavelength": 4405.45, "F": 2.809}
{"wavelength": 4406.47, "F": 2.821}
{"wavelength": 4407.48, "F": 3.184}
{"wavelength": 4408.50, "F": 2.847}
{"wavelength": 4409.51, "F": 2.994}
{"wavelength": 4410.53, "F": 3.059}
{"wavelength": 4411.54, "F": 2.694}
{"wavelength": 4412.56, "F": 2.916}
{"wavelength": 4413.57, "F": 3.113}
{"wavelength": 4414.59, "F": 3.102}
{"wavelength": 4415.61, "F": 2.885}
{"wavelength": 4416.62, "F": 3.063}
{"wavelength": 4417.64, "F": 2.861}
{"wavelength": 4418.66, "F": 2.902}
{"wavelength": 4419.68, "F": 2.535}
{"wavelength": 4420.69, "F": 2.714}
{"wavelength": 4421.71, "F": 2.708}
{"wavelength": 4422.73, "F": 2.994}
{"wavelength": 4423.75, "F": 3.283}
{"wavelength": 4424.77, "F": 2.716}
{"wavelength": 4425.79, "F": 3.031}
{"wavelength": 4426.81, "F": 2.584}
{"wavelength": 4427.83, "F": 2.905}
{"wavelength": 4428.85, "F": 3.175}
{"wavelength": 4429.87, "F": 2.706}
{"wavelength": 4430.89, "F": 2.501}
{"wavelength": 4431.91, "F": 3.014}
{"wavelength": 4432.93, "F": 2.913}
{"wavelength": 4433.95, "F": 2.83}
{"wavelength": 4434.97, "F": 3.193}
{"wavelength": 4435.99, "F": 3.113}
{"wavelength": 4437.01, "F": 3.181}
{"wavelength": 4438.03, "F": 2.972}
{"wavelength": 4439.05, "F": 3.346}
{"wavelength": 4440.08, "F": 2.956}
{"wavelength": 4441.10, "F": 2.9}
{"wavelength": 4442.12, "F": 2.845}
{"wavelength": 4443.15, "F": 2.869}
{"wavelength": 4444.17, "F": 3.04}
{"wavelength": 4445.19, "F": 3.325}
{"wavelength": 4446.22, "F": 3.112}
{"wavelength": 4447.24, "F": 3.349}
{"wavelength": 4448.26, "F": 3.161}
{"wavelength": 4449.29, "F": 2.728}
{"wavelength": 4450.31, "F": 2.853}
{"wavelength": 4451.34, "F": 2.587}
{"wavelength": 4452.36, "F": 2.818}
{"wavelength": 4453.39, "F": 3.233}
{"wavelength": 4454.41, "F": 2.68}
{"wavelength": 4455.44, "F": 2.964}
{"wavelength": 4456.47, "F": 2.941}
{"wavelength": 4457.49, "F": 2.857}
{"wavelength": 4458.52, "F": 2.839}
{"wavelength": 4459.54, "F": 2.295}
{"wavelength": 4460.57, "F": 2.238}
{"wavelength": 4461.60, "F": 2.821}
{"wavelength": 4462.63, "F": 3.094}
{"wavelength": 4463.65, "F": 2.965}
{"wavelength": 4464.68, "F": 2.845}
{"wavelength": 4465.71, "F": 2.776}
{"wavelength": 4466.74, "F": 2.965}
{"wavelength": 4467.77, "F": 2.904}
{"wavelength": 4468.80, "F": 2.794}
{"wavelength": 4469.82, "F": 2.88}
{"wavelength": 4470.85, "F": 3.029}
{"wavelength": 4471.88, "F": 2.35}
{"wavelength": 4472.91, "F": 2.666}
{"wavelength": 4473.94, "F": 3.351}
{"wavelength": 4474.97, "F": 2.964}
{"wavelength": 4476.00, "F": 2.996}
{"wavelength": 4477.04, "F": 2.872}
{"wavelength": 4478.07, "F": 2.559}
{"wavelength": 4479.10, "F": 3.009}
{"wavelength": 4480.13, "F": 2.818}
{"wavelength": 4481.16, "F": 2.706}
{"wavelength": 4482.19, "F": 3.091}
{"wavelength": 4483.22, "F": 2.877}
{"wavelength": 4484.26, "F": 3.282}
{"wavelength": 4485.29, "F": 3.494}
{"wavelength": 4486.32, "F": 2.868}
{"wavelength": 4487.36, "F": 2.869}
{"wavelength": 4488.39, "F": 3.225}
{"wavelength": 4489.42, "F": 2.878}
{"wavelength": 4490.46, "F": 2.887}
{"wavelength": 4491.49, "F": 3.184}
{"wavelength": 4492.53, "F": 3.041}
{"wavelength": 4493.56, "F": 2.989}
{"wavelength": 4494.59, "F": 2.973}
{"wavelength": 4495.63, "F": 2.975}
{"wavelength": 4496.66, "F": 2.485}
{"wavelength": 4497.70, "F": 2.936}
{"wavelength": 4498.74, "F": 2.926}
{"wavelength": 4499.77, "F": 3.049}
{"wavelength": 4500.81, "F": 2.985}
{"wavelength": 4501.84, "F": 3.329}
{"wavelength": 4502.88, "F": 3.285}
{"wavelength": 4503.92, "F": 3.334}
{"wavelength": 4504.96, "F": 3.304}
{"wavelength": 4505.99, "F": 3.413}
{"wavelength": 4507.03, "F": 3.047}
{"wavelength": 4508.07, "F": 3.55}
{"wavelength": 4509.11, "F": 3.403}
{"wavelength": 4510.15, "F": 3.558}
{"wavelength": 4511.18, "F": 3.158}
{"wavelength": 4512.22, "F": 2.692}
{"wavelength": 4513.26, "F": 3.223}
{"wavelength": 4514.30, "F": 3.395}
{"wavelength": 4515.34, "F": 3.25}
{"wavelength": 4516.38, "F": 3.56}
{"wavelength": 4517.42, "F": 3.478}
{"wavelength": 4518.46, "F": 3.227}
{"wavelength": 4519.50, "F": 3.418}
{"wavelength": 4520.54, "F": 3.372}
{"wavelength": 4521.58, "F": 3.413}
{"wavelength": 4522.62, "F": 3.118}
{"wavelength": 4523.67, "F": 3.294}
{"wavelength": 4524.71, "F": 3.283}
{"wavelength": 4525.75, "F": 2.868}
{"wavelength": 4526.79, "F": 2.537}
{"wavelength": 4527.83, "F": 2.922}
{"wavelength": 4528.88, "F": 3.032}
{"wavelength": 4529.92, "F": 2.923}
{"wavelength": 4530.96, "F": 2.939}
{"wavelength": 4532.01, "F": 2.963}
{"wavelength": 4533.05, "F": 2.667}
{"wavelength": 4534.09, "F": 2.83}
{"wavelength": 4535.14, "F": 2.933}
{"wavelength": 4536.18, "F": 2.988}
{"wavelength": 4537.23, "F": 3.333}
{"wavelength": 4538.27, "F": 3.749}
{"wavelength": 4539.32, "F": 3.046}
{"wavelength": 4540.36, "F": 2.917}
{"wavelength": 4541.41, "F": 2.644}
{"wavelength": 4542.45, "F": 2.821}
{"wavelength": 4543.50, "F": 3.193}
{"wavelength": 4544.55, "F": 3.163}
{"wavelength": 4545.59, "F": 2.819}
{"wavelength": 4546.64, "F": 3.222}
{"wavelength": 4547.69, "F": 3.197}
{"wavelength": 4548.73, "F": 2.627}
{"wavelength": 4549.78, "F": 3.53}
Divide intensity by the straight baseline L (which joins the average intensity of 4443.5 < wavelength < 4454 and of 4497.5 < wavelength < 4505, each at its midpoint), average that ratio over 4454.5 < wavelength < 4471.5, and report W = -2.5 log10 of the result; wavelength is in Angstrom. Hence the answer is 0.09 mag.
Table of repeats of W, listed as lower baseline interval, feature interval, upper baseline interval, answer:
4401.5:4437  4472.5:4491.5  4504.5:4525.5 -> 0.066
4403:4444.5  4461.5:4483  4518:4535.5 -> 0.036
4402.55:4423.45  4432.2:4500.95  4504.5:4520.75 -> 0.064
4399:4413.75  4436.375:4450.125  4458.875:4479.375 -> -0.081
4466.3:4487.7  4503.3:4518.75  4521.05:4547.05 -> -0.112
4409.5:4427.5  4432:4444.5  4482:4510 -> -0.024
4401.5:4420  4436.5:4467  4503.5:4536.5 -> 0.025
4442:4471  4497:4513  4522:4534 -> -0.090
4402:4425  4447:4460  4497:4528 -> 0.057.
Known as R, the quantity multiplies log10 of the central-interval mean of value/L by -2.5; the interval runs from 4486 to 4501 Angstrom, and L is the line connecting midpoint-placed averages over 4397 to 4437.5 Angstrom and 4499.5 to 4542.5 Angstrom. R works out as 0.05 mag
